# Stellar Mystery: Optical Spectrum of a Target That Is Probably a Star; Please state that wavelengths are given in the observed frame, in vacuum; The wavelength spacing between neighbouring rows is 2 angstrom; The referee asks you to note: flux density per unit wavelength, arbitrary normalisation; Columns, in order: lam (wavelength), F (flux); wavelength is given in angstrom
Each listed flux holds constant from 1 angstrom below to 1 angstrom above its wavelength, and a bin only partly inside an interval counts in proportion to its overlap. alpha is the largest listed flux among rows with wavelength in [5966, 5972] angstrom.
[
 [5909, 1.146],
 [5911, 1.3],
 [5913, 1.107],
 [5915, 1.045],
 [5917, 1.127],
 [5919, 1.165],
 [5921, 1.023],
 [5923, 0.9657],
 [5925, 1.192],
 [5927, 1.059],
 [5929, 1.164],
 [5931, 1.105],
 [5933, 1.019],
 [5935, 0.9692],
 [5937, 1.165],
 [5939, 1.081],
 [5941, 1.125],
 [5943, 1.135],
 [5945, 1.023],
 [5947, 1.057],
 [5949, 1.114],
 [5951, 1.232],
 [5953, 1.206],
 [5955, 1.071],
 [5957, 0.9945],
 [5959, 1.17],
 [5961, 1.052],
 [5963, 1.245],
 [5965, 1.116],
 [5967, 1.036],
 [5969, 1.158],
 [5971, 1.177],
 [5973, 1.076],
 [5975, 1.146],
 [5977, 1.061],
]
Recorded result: 1.177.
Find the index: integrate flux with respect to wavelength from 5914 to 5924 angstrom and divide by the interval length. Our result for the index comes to 1.07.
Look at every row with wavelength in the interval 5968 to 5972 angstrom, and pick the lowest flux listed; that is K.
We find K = 1.158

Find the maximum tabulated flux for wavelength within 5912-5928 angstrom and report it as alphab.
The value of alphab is 1.192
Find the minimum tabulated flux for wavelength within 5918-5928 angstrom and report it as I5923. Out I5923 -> 0.9657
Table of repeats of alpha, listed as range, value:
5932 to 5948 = 1.165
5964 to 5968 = 1.116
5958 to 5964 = 1.245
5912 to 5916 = 1.107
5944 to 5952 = 1.232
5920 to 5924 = 1.023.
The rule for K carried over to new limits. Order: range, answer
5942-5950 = 1.023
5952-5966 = 0.9945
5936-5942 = 1.081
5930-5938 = 0.9692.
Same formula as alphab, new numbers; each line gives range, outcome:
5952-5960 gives 1.206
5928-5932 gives 1.164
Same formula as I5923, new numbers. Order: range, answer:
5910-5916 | 1.045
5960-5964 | 1.052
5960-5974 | 1.036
